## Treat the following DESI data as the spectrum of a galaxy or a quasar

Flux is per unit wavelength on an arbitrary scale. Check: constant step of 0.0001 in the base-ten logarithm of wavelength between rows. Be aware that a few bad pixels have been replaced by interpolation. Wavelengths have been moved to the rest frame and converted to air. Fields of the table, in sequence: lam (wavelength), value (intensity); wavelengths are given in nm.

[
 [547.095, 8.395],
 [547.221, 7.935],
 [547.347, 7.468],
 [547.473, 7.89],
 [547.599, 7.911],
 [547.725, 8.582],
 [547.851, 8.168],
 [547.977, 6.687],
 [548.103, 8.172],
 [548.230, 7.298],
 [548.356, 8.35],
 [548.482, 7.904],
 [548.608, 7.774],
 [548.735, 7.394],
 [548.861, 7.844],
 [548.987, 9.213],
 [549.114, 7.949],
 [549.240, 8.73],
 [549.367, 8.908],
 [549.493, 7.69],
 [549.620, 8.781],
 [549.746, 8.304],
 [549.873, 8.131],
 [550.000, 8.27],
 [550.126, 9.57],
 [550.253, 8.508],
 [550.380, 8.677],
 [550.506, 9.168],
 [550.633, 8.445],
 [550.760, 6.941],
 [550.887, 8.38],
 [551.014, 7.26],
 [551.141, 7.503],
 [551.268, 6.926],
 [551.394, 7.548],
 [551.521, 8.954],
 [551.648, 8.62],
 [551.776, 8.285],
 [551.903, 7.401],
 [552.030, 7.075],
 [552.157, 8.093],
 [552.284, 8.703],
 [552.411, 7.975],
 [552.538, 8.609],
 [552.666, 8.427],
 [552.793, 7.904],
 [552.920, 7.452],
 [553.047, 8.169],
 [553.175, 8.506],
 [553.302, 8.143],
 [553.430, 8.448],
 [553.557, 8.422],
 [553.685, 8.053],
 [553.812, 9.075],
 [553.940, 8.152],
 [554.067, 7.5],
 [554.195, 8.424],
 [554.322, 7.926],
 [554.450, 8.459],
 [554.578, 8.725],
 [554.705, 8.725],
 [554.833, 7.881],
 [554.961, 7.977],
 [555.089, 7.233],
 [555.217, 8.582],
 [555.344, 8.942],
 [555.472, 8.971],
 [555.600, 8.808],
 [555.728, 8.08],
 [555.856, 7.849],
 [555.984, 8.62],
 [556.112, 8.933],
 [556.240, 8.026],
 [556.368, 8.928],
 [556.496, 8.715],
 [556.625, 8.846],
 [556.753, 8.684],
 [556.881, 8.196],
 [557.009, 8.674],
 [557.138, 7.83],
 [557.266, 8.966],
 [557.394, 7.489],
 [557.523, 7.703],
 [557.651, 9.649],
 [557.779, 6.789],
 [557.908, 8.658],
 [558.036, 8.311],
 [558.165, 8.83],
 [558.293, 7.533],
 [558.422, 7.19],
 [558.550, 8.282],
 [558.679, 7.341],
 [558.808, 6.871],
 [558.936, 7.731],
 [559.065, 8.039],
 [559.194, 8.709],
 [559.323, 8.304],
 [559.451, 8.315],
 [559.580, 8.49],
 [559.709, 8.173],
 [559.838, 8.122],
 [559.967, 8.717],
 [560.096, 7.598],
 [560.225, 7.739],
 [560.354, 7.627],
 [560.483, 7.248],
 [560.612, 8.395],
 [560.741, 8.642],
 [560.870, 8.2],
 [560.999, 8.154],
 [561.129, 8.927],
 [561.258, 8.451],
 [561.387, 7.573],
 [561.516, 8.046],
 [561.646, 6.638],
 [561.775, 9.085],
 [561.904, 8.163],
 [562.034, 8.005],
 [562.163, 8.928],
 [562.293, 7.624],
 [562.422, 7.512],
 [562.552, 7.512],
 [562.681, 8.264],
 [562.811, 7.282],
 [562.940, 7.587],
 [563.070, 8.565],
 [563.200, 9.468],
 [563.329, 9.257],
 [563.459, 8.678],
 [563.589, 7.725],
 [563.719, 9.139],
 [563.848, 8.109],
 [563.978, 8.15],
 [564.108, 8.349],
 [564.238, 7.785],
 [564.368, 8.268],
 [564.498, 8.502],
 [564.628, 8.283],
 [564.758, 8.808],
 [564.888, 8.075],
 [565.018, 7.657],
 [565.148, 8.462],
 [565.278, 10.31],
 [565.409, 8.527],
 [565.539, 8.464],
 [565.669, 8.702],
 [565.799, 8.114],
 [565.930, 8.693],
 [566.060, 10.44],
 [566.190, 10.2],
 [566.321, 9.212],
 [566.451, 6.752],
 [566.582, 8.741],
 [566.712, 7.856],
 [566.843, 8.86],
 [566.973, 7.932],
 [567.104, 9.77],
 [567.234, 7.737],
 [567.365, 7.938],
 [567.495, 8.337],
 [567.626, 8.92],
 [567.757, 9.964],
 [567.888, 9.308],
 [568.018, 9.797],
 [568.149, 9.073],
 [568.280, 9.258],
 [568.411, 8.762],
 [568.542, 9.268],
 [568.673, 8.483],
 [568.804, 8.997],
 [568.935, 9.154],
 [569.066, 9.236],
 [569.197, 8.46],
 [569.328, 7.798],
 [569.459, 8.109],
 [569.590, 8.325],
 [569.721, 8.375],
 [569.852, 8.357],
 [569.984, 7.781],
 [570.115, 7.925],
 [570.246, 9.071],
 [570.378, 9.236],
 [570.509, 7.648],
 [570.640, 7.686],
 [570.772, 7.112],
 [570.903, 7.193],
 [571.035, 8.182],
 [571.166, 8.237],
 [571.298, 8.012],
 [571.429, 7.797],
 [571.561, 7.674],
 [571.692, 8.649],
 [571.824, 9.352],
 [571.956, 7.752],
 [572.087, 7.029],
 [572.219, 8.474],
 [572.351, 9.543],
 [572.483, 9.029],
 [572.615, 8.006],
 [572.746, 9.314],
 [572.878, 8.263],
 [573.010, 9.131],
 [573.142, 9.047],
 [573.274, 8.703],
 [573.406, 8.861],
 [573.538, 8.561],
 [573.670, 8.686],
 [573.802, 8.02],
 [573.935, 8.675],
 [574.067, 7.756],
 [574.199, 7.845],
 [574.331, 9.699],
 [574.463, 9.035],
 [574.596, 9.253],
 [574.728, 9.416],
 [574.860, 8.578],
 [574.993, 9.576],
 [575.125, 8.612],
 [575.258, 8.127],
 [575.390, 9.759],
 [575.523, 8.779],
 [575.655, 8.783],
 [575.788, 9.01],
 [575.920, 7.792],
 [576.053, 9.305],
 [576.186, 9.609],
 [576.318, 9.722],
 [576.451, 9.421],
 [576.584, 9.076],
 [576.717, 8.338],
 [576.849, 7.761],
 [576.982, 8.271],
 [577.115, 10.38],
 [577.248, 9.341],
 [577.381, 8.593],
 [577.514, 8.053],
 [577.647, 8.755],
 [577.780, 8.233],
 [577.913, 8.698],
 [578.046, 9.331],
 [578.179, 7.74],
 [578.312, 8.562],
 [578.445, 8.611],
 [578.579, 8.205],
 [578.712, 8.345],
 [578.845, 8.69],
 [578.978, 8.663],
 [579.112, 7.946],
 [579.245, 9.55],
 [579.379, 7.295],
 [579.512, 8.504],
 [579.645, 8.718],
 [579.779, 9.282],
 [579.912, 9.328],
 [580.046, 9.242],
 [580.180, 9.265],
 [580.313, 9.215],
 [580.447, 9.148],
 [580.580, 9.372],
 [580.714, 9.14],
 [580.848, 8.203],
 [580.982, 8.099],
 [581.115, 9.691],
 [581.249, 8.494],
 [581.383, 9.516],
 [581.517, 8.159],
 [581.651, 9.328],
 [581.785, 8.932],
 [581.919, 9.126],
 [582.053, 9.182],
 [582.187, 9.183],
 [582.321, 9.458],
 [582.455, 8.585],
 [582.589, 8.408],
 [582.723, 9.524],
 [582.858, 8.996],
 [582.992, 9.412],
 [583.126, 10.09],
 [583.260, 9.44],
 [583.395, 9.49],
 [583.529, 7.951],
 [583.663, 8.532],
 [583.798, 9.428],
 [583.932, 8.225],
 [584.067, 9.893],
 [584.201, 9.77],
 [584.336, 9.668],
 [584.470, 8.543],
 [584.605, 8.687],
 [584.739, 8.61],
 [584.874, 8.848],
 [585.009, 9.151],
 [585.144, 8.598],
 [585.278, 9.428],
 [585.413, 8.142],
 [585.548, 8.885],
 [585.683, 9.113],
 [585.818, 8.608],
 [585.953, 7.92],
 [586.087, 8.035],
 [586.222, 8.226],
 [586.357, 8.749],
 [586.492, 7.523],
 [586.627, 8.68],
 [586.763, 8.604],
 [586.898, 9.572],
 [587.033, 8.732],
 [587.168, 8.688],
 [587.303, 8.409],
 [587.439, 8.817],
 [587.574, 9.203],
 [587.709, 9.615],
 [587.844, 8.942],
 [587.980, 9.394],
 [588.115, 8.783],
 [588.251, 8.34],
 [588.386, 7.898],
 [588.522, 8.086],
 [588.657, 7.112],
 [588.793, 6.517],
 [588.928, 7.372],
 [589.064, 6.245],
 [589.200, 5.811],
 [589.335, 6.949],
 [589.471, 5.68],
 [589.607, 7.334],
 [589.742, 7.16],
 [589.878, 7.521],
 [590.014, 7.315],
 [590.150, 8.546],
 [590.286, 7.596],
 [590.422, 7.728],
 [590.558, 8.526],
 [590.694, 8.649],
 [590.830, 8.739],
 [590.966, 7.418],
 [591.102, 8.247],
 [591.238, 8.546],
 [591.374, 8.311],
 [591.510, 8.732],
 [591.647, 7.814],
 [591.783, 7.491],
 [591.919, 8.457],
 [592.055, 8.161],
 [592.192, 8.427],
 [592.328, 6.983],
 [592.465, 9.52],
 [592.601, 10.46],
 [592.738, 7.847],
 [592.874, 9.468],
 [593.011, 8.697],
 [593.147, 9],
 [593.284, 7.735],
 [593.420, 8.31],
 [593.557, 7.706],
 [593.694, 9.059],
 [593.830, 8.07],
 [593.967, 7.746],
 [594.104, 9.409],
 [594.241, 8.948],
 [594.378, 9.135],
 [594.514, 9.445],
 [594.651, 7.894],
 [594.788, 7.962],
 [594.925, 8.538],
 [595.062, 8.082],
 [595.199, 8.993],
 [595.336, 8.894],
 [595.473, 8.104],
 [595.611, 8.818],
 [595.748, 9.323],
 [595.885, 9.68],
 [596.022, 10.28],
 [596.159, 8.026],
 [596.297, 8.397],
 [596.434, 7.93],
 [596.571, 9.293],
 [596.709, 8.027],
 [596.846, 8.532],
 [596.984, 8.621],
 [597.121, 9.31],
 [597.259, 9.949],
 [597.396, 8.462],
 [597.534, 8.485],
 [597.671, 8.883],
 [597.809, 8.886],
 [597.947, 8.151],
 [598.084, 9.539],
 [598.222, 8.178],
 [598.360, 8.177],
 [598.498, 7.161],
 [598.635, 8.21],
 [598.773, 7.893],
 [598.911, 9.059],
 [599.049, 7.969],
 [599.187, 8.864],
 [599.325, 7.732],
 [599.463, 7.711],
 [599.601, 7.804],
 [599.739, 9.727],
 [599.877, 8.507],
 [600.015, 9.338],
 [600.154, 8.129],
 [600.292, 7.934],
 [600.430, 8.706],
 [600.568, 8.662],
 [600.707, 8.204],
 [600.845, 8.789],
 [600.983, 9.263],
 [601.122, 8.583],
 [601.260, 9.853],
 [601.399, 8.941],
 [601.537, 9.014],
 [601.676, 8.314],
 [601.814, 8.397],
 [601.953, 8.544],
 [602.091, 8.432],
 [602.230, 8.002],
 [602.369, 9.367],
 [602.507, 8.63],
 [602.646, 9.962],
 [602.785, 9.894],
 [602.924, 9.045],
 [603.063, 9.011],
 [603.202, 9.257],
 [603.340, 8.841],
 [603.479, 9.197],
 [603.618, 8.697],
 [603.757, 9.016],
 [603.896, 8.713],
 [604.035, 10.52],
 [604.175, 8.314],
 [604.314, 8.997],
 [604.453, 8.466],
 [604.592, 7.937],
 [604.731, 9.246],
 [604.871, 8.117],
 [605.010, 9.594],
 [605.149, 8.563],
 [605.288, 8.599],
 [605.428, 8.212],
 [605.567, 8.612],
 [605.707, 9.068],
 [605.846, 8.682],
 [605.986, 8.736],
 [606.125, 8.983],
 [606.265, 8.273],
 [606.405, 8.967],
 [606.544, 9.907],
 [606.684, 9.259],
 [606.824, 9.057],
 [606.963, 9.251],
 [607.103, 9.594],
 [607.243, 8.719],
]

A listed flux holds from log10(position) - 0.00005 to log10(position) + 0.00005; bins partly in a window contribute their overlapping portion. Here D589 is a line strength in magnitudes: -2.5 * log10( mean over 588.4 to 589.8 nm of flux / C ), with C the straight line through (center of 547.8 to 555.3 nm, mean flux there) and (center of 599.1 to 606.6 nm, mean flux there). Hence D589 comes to 0.25 mag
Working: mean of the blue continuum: 8.15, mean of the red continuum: 8.79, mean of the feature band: 6.87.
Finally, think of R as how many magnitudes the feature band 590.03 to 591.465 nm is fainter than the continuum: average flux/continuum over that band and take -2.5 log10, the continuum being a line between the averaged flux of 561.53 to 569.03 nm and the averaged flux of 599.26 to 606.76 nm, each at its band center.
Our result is 0.07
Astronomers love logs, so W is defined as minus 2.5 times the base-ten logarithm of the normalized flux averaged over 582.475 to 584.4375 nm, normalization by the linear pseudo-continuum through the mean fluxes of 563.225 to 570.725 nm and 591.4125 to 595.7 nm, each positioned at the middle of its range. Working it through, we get -0.08 mag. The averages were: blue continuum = 8.61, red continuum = 8.51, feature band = 9.18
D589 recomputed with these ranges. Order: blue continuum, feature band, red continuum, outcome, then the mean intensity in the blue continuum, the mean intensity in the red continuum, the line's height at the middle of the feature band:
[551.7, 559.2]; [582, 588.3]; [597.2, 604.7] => -0.04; 8.21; 8.71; 8.54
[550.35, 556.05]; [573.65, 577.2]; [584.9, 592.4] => -0.09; 8.18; 8.14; 8.15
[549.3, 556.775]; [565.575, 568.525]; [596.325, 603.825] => -0.06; 8.27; 8.69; 8.4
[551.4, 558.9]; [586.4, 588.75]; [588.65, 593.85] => -0.08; 8.23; 7.94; 7.97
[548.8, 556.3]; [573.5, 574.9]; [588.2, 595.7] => -0.07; 8.25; 8.11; 8.17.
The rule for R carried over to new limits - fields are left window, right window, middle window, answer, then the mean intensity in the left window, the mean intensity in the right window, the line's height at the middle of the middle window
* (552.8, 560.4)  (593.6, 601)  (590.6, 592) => 0.038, 8.22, 8.6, 8.55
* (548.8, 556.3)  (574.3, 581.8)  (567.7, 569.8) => -0.033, 8.25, 8.85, 8.63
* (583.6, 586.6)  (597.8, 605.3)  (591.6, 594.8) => 0.028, 8.75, 8.7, 8.73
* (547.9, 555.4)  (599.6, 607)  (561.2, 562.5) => 0.040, 8.16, 8.86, 8.3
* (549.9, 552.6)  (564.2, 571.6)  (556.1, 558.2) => -0.017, 8.14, 8.52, 8.28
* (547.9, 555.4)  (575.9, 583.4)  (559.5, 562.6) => 0.044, 8.16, 8.89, 8.4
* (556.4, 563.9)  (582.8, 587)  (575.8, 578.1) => -0.028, 8.16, 8.86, 8.64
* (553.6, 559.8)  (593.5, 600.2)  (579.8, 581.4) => -0.074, 8.25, 8.59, 8.46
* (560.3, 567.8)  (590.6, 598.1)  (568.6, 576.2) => -0.010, 8.39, 8.61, 8.45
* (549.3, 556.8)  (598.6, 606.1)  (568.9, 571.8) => 0.033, 8.28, 8.74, 8.44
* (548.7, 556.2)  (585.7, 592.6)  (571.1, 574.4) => -0.042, 8.24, 8.11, 8.17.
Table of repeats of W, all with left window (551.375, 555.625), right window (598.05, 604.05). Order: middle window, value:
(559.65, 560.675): 0.05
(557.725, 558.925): 0.07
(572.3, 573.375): -0.06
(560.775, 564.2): 0.02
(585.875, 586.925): 0.02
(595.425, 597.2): -0.02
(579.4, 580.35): -0.06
